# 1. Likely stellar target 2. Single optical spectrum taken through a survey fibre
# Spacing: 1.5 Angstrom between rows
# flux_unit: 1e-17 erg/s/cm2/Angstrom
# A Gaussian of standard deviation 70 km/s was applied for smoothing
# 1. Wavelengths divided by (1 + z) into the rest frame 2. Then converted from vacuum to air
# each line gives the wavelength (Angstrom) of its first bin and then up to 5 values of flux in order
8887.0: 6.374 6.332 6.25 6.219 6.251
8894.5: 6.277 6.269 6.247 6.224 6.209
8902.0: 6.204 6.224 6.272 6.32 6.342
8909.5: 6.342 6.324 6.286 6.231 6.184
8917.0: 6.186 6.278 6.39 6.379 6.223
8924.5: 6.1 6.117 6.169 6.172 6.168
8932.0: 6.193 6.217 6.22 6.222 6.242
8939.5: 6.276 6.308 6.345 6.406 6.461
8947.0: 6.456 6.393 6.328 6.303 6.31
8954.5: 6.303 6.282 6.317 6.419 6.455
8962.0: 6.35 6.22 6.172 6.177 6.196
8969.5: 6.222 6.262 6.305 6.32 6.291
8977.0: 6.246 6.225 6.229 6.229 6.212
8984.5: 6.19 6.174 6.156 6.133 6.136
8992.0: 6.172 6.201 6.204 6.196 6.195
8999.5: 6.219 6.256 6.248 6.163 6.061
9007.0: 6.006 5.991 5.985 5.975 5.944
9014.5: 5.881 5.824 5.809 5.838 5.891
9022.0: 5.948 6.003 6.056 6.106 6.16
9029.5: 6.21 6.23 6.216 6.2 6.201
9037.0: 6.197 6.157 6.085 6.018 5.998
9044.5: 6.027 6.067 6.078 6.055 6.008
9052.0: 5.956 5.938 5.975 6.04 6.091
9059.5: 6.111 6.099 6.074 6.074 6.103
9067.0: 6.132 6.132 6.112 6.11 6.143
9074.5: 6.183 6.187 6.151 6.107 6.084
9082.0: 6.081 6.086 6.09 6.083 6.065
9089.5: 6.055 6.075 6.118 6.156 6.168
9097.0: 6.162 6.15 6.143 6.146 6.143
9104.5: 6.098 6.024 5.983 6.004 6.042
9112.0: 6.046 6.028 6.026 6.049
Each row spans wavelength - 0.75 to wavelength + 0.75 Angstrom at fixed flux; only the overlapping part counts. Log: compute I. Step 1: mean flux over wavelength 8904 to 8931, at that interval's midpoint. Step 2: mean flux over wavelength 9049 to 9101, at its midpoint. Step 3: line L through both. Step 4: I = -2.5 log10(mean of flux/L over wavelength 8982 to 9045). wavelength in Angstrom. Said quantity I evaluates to 0.01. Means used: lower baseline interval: 6.25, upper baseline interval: 6.1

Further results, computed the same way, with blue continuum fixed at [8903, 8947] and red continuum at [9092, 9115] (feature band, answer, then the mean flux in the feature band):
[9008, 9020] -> 0.05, 5.9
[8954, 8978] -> -0.01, 6.28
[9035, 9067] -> 0.01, 6.06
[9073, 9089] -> 0.00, 6.11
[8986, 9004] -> 0.00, 6.19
